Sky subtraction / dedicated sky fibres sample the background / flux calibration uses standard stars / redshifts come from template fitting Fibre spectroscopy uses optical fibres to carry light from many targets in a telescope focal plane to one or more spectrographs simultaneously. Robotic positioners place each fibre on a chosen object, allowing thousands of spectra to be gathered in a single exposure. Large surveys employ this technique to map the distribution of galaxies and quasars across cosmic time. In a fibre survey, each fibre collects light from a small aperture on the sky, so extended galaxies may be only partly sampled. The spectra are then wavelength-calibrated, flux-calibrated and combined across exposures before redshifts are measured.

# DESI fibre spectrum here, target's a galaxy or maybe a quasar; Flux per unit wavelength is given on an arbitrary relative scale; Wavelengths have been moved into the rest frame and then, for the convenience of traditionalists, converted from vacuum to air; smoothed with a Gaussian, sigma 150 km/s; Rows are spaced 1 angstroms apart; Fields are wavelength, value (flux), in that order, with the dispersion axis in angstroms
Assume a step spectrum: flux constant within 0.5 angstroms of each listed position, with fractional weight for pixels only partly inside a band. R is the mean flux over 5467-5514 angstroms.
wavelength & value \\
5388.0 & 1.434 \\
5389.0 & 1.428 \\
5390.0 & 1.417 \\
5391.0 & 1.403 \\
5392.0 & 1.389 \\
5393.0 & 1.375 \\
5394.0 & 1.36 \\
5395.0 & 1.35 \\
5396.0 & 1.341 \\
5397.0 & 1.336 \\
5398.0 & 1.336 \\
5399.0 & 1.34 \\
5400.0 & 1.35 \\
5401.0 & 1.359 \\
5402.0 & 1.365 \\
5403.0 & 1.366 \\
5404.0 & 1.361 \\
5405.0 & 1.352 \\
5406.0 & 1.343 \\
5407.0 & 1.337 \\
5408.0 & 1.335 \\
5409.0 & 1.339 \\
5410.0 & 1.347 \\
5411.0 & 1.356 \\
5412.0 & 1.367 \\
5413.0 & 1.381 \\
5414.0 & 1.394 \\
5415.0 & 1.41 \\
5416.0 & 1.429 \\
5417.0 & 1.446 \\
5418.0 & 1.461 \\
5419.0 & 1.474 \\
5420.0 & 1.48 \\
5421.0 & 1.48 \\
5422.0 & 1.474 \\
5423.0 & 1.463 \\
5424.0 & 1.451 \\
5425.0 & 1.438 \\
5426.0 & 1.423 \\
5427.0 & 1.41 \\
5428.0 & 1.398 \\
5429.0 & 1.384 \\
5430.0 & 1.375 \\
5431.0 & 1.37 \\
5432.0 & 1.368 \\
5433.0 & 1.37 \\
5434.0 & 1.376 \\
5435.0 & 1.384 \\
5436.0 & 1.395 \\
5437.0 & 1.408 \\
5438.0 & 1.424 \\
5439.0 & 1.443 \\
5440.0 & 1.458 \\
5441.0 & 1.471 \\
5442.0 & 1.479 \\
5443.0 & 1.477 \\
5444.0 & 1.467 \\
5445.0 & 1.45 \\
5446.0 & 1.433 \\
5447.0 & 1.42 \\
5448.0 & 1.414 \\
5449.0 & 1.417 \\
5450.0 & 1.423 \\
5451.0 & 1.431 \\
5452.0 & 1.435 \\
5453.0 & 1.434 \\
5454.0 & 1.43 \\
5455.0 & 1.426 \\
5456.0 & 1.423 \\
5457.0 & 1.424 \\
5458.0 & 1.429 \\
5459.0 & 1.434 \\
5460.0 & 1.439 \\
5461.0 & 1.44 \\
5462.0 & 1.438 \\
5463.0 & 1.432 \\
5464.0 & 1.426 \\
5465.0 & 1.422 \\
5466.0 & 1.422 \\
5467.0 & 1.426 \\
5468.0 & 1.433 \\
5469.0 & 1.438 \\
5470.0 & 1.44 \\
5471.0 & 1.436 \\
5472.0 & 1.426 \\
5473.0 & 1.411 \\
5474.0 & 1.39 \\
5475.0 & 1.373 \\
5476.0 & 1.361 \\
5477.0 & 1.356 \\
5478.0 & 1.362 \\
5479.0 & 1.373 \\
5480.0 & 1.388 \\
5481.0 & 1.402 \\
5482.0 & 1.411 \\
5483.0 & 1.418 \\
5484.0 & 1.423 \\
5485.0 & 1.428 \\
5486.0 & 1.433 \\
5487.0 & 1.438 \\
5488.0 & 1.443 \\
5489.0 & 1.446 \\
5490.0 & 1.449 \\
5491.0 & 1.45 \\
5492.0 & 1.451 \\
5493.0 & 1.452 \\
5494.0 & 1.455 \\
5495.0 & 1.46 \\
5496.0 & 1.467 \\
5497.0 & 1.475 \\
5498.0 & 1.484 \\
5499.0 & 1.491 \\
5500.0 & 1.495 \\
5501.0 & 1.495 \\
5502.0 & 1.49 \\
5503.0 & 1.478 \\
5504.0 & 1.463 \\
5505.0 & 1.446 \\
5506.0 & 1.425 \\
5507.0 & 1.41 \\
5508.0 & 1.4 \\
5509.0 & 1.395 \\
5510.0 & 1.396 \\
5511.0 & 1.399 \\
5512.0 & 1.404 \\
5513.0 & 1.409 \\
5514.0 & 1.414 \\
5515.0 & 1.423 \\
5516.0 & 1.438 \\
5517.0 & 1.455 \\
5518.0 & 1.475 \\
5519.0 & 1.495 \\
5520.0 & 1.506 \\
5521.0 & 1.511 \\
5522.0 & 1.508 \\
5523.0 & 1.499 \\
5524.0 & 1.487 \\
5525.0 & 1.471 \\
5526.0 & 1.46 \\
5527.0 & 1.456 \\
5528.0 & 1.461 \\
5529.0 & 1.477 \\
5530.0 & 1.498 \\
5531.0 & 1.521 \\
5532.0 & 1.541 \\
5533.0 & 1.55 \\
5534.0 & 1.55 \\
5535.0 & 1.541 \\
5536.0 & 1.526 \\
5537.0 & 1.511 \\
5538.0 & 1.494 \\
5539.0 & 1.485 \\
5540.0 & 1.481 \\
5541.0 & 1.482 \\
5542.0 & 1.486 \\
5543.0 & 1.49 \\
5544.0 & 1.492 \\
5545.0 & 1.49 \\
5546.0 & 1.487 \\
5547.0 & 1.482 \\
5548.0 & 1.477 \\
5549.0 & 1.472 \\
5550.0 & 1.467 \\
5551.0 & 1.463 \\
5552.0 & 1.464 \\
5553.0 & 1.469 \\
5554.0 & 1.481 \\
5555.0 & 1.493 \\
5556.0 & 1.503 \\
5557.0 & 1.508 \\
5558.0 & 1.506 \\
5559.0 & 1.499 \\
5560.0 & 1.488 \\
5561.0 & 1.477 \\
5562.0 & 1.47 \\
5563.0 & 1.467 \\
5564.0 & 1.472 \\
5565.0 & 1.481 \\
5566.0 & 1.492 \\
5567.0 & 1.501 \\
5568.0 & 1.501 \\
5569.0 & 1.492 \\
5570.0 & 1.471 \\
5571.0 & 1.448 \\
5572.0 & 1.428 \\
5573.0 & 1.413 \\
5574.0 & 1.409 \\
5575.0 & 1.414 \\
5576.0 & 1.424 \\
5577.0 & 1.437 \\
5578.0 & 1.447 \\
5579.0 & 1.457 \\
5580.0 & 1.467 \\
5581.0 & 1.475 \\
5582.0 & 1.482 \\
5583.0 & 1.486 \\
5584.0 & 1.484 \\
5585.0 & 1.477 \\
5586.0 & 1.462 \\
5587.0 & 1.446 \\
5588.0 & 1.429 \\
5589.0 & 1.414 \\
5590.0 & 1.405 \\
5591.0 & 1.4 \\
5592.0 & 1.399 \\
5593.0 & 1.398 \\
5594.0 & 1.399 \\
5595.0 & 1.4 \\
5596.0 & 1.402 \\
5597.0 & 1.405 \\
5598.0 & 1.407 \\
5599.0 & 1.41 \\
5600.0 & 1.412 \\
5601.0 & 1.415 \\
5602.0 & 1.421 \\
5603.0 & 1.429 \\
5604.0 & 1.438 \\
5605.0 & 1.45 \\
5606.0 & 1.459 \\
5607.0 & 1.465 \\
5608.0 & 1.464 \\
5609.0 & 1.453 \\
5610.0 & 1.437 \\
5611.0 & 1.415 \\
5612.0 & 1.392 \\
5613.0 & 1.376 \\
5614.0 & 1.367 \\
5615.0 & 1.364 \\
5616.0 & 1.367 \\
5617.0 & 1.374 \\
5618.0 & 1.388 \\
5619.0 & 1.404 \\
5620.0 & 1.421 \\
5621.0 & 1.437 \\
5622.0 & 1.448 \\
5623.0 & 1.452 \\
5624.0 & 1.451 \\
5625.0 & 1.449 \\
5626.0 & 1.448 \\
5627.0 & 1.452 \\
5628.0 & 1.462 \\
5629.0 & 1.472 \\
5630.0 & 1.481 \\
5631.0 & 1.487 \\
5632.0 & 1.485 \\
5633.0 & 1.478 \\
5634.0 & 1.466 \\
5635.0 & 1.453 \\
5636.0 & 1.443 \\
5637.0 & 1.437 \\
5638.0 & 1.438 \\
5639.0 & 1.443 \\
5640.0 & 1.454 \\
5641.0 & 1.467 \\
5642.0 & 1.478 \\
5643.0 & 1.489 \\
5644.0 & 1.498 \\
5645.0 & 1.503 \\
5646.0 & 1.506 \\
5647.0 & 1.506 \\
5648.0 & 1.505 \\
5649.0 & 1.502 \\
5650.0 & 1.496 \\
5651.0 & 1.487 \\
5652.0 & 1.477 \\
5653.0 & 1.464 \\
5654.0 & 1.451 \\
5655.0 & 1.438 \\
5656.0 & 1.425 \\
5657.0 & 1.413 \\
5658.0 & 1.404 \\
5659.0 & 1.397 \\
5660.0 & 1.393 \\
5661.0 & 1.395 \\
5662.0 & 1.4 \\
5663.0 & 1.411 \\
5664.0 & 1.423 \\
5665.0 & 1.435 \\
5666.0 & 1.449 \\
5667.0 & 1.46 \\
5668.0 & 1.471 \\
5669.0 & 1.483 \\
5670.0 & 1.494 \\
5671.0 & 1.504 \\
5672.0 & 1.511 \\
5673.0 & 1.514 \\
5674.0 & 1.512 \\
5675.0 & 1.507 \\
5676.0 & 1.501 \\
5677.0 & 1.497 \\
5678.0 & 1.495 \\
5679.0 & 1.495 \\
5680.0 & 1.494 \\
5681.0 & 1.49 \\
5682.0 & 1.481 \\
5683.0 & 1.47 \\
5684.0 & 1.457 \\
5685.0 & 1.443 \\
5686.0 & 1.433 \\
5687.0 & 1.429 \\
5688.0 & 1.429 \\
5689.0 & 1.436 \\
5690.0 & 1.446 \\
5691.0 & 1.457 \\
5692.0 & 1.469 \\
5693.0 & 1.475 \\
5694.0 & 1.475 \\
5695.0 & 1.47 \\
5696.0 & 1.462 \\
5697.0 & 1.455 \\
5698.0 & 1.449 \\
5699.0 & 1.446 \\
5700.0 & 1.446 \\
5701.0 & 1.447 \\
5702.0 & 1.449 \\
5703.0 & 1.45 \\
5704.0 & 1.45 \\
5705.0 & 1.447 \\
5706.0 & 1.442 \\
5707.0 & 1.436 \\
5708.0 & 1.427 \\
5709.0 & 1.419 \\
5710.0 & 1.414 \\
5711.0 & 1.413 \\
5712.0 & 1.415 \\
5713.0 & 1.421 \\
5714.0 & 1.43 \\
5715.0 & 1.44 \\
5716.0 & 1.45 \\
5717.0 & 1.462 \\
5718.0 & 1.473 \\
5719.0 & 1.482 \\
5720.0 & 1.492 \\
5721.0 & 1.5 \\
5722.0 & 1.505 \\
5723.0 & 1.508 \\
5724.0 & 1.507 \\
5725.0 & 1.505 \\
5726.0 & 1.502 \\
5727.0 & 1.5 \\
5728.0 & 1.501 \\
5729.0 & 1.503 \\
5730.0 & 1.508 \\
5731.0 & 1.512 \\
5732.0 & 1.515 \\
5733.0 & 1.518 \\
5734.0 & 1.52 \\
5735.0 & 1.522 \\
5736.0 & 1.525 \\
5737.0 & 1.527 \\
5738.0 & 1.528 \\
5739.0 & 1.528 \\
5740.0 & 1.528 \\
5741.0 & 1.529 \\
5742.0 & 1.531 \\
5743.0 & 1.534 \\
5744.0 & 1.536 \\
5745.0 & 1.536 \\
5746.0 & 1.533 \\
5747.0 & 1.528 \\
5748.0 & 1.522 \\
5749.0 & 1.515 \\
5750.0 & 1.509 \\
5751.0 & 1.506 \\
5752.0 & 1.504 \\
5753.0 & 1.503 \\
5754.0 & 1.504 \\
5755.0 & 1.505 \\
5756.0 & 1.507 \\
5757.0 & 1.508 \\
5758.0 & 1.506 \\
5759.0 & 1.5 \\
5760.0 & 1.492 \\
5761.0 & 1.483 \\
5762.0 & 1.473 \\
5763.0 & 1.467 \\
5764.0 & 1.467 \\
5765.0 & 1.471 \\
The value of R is 1.43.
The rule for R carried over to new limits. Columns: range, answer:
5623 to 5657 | 1.47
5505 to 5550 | 1.47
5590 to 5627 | 1.42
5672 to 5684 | 1.5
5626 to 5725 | 1.46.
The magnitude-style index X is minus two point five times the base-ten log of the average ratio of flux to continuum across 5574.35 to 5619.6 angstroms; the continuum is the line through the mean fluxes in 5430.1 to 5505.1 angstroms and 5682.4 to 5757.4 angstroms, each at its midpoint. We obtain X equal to 0.024 mag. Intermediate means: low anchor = 1.43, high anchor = 1.48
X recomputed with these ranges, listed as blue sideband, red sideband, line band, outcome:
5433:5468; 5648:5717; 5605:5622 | 0.03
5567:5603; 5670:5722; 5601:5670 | 0.00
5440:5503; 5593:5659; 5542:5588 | -0.02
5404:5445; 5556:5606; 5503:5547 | -0.03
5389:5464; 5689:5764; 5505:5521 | 0.00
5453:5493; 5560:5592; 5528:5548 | -0.04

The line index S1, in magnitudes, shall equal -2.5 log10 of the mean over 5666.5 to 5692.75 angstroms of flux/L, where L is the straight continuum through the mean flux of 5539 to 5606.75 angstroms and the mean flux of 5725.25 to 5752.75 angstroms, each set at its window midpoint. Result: 0.01 mag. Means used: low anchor 1.46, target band 1.48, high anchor 1.52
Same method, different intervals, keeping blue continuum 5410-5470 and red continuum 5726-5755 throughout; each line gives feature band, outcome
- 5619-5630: 0.025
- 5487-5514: -0.002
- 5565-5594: 0.015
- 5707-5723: 0.044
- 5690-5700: 0.032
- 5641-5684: 0.018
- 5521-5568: -0.025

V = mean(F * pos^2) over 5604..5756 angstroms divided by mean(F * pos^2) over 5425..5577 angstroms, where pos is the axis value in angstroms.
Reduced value 1.08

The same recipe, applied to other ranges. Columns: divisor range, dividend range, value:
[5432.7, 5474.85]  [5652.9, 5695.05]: 1.10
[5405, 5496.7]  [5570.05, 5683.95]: 1.09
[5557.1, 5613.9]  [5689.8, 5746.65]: 1.07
